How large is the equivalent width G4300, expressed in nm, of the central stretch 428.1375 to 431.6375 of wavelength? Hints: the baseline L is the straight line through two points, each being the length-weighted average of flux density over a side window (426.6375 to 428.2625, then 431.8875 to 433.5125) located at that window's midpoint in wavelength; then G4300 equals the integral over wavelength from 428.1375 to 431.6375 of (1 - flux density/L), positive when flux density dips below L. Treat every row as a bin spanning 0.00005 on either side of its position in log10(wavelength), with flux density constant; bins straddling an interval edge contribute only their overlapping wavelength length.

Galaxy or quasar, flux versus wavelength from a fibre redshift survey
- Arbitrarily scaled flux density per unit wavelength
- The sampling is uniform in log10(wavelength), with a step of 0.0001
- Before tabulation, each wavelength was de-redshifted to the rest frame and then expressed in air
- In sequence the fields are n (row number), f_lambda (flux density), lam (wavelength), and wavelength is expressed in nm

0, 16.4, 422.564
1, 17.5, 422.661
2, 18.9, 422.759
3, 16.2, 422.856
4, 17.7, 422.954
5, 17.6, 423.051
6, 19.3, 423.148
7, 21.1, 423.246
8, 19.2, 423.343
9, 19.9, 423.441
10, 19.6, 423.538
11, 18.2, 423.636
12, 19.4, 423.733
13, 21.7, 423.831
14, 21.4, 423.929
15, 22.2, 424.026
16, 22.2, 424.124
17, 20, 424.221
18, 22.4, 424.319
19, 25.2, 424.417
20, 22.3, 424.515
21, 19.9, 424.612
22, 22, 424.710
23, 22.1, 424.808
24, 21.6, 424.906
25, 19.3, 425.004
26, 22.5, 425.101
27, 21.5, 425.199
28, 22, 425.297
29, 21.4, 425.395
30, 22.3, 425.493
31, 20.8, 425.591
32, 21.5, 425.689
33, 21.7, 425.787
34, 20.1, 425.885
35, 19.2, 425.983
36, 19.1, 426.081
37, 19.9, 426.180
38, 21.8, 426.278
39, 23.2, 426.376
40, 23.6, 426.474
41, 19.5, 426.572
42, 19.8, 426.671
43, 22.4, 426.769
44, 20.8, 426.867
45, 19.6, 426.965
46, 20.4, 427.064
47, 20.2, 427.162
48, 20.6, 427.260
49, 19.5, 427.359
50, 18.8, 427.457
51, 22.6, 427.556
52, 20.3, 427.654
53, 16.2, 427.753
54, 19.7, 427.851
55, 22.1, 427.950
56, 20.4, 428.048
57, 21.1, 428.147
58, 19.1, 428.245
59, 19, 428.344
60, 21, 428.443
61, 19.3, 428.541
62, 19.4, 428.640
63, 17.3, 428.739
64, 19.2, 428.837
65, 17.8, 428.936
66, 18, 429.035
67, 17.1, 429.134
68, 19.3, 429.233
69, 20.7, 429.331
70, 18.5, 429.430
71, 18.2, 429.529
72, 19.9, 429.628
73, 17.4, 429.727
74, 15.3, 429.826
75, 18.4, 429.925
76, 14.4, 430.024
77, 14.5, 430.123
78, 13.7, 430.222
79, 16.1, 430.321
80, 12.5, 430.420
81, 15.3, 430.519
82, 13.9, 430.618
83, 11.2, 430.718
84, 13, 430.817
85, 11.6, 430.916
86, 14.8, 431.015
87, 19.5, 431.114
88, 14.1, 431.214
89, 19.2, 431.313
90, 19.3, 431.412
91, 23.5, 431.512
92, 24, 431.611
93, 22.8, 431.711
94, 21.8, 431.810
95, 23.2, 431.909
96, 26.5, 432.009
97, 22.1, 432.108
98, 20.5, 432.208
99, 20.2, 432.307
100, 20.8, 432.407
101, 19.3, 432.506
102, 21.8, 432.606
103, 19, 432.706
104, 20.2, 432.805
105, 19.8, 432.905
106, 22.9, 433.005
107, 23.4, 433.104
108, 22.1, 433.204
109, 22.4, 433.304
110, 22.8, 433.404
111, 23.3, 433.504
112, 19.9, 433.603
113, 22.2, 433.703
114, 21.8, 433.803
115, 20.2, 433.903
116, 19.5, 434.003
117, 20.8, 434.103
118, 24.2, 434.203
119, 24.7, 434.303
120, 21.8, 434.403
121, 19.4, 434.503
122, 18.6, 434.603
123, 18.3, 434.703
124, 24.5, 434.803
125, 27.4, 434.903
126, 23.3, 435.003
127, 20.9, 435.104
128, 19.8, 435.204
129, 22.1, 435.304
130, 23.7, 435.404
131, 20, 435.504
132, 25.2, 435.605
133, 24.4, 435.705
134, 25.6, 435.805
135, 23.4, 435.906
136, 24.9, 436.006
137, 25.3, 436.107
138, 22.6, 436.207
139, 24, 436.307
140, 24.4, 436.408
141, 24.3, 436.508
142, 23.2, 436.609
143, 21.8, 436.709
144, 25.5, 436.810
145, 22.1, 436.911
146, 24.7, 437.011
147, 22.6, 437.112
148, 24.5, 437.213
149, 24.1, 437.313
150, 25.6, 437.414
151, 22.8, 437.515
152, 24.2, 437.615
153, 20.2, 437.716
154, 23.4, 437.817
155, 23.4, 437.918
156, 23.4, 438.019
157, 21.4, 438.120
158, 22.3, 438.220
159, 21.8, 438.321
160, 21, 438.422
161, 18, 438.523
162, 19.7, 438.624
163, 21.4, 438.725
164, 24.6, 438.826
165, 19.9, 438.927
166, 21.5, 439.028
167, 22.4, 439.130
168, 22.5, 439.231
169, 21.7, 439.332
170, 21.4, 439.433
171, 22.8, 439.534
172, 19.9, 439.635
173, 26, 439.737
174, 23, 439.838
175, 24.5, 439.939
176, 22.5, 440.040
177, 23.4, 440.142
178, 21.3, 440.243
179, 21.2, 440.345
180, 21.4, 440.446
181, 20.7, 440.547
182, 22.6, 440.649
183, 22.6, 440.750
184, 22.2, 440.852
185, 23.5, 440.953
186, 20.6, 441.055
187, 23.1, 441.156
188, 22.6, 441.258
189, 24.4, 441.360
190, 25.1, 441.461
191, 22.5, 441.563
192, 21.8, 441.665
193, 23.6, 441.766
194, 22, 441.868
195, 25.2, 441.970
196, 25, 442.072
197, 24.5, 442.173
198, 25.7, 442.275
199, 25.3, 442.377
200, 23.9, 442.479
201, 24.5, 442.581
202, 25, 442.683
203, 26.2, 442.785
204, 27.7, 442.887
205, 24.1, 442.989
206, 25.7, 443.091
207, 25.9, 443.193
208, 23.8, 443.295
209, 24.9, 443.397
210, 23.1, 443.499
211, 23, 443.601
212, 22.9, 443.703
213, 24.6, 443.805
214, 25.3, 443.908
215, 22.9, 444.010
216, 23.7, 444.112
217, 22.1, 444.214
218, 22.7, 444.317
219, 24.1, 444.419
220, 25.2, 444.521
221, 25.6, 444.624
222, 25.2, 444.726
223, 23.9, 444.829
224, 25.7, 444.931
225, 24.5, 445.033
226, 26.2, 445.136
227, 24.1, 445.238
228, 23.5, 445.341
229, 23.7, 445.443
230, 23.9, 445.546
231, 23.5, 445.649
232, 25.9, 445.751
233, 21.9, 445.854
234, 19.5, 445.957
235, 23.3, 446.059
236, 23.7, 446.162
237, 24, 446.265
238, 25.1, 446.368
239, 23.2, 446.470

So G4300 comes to 0.60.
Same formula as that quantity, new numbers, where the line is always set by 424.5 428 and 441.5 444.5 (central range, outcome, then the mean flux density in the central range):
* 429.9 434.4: 0.515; 19.5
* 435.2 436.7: -0.053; 23.6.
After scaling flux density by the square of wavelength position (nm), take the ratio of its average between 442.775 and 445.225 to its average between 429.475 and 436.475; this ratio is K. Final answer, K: 1.26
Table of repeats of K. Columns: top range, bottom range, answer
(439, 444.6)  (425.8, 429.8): 1.27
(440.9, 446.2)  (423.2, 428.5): 1.25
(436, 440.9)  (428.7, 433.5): 1.25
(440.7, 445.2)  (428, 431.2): 1.51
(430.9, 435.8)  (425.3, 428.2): 1.07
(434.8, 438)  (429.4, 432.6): 1.34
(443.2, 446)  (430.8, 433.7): 1.23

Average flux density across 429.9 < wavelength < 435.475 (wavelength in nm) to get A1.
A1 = 20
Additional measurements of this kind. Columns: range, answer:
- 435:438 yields 23.4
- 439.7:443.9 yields 23.7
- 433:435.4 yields 21.9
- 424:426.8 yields 21.4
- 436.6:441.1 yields 22.4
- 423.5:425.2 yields 21.3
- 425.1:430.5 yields 19.4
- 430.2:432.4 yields 18.2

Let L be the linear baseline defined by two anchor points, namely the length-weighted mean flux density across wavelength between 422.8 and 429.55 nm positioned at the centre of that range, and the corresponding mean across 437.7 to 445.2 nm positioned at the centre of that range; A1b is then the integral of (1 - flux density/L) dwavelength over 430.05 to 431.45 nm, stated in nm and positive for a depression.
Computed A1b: 0.418 nm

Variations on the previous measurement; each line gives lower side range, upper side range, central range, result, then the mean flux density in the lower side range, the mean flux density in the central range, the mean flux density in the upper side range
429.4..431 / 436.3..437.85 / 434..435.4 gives -0.09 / 15.2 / 22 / 23.6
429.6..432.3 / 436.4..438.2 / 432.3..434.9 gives -0.17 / 17.8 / 21.4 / 23.4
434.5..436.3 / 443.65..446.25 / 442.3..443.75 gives -0.06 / 22.9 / 24.7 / 23.9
